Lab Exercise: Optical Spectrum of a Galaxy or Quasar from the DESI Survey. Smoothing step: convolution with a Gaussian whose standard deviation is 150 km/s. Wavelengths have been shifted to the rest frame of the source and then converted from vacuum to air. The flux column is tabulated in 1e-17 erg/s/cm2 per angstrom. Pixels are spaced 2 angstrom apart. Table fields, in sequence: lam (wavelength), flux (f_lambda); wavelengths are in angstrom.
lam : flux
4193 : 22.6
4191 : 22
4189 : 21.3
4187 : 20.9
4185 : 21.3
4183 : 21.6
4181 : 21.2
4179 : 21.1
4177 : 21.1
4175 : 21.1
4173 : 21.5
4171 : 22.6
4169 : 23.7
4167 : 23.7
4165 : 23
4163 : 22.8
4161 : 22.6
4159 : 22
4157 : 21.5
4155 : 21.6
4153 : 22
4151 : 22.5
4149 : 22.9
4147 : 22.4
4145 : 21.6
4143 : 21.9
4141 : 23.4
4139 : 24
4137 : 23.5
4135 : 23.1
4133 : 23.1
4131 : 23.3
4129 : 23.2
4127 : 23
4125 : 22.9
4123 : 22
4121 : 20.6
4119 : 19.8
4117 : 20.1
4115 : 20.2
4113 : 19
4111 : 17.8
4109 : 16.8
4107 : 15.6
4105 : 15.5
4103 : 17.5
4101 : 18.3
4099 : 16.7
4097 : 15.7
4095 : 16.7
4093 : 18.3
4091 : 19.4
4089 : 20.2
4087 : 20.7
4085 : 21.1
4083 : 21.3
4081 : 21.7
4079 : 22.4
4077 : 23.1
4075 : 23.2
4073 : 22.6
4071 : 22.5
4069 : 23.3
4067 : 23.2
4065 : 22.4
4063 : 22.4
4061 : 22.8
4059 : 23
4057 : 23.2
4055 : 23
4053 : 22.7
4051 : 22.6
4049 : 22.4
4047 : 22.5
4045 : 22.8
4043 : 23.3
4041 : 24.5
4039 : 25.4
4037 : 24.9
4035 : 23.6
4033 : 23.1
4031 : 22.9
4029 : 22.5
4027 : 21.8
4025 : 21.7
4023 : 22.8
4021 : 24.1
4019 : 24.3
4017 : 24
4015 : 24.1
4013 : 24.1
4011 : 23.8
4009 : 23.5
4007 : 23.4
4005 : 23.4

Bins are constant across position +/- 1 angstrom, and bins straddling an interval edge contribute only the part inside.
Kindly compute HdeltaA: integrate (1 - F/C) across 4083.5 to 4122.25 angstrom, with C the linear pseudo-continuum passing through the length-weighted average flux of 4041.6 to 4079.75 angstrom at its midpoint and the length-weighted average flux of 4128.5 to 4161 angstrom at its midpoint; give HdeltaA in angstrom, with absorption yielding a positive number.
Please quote 7.23 angstrom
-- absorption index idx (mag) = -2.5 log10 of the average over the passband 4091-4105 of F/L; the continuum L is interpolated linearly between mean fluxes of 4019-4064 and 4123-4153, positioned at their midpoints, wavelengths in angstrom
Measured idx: 0.31 mag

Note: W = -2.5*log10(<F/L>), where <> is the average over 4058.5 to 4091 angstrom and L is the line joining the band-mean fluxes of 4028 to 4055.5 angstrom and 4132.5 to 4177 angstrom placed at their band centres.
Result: 0.04 mag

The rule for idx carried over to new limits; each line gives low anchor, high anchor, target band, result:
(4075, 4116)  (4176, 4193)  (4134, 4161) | -0.107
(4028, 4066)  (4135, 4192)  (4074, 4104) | 0.156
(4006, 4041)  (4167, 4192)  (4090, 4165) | 0.082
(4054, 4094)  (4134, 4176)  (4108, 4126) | 0.122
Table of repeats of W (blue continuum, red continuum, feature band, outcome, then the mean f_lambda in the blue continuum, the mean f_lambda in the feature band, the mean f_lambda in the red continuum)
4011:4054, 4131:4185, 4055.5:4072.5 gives 0.01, 23.3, 22.8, 22.4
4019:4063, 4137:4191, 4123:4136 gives -0.03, 23.1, 23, 22.1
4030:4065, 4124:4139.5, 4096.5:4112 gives 0.35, 23.2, 16.8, 23.2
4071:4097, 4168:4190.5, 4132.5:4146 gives -0.08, 20.8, 22.9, 21.6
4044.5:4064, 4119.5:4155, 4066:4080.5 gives -0.01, 22.7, 22.9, 22.6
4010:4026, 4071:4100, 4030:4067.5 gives -0.05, 23.6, 23.2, 20.3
